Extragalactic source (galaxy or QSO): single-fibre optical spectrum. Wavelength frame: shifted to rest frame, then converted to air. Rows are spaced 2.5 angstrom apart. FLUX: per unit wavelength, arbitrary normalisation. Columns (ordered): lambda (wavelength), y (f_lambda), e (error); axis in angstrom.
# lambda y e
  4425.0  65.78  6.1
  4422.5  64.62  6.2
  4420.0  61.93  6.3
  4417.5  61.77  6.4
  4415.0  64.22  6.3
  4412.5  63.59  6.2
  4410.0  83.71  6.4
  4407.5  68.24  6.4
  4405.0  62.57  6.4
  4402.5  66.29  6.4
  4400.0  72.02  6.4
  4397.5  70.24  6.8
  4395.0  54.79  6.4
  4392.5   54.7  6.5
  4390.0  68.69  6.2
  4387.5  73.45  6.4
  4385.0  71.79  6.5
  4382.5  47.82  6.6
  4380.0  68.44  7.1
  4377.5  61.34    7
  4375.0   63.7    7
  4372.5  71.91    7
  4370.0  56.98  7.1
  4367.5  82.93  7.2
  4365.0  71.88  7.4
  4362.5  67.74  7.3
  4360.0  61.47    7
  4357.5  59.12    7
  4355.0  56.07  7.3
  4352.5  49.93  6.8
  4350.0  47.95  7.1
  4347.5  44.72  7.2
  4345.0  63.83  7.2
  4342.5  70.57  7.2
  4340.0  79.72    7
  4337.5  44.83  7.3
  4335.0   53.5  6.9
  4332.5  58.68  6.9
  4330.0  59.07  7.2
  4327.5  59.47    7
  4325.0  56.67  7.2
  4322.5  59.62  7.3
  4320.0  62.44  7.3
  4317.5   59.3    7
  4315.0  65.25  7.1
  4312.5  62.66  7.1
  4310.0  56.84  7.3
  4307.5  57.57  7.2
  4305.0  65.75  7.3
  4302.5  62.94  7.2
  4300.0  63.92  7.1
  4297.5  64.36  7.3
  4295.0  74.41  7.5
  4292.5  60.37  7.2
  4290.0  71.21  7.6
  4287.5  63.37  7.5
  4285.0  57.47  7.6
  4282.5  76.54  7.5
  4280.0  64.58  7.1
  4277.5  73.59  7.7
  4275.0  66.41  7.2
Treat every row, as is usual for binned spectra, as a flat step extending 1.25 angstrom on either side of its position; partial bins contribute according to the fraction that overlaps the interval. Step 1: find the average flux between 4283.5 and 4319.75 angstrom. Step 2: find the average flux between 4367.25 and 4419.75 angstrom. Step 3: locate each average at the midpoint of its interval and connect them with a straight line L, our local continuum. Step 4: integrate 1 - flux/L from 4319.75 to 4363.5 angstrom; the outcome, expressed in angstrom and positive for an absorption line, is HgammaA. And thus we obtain 4.0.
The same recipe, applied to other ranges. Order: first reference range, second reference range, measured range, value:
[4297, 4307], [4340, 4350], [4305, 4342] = 1.3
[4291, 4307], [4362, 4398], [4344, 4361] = 2.8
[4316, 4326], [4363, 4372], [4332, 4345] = 0.4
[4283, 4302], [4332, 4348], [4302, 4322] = 0.6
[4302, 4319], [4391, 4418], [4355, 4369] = -0.8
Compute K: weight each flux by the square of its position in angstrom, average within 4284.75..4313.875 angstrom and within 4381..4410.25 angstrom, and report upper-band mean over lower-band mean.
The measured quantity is 1.08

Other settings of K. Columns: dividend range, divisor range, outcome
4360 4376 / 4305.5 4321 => 1.16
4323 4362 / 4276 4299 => 0.88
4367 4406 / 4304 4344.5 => 1.10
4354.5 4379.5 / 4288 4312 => 1.06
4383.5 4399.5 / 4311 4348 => 1.12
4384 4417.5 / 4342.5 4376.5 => 1.11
